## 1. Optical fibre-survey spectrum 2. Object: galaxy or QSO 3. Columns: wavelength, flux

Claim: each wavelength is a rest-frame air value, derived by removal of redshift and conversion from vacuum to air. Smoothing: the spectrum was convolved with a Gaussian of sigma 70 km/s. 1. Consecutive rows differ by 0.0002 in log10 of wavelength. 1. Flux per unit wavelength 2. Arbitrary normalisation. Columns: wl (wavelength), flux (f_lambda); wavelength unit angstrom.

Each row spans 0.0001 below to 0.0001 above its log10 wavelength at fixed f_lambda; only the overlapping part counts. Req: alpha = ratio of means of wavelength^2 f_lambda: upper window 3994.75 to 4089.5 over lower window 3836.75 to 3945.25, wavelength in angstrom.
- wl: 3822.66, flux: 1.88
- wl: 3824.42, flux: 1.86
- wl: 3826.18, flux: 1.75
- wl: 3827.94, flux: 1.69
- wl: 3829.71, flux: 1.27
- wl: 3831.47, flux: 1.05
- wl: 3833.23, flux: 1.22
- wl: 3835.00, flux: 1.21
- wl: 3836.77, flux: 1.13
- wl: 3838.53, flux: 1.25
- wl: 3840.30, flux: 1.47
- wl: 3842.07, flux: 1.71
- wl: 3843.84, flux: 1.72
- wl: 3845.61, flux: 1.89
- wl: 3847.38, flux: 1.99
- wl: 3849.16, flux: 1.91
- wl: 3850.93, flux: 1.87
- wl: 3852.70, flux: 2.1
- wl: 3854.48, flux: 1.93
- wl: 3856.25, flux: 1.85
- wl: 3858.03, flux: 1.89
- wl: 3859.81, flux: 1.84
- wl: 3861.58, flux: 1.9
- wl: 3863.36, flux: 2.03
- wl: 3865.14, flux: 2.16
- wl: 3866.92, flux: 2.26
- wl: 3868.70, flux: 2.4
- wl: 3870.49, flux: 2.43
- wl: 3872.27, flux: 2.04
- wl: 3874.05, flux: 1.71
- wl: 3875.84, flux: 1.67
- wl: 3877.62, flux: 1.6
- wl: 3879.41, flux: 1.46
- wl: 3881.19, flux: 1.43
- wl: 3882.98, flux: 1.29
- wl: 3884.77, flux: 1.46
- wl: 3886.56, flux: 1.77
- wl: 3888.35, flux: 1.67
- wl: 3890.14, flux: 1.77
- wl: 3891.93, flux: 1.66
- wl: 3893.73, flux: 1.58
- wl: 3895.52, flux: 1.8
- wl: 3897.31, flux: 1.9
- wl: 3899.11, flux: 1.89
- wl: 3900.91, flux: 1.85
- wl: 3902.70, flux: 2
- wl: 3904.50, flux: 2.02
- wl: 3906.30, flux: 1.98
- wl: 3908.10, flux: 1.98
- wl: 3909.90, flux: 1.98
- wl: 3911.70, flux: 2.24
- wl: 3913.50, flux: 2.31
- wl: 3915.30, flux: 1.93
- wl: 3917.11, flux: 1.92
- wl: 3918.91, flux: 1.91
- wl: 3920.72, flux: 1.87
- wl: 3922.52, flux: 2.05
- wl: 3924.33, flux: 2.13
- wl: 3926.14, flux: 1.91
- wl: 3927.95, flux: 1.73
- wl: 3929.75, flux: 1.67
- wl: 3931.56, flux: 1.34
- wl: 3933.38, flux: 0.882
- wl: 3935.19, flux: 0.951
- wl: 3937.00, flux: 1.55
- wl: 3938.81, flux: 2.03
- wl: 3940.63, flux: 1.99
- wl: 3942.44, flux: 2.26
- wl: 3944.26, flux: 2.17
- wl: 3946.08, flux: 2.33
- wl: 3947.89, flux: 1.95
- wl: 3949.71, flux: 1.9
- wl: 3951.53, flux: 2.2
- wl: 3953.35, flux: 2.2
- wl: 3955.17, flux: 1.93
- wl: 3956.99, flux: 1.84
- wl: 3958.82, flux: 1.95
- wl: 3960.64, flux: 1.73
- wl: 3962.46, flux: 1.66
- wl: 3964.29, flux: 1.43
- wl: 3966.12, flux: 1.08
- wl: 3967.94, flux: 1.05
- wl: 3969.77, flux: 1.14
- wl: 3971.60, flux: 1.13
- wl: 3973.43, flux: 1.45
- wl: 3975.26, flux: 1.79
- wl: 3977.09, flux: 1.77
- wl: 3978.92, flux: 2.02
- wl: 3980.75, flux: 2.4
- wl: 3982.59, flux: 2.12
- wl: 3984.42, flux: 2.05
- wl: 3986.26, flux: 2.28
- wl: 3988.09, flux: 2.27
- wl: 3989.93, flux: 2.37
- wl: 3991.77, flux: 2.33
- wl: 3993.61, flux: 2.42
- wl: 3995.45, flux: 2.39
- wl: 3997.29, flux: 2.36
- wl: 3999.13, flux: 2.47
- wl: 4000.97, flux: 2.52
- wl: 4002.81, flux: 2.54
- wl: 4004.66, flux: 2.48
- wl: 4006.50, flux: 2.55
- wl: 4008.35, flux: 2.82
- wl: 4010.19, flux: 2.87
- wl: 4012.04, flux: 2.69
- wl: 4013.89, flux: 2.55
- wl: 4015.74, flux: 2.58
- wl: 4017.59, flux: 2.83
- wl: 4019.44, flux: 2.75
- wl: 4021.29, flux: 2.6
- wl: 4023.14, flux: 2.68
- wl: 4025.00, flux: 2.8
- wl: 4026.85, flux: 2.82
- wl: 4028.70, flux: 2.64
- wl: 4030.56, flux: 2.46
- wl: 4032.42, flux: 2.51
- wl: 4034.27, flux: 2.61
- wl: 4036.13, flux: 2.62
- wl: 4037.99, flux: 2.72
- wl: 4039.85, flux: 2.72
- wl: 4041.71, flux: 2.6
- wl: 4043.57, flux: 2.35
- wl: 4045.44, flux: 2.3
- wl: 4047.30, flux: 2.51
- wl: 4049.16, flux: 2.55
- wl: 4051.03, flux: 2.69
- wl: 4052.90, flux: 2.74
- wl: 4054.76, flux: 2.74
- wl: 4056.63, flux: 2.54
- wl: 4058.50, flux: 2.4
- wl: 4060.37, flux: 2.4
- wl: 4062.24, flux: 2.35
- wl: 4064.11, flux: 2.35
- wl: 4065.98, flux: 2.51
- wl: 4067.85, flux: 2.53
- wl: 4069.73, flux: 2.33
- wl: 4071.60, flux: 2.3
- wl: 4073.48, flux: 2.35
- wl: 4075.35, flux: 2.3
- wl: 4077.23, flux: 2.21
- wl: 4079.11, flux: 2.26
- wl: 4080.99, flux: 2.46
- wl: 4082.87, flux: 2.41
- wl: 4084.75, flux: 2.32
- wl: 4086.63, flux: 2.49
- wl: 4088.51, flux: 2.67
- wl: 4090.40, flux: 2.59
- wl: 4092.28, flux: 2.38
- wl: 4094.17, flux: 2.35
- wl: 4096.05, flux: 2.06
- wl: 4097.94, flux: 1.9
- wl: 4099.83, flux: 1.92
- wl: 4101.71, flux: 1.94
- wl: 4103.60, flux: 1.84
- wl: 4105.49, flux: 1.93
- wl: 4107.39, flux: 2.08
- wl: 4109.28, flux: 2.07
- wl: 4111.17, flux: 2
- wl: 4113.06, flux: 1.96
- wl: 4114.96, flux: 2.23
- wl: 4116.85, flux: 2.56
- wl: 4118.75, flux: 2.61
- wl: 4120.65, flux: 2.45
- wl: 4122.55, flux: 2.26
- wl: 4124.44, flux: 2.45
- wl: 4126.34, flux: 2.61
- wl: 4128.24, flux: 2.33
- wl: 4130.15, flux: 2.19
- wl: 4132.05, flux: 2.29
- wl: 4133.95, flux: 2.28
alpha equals 1.50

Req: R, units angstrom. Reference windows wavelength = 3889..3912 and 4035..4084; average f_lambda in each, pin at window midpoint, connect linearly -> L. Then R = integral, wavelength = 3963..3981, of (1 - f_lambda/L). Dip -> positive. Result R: 5.5 angstrom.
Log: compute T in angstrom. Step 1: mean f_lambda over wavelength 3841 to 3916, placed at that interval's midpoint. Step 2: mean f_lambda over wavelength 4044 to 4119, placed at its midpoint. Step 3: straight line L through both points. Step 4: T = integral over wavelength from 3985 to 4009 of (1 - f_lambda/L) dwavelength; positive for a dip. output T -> -3.34 angstrom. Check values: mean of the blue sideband 1.88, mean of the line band 2.44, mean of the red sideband 2.32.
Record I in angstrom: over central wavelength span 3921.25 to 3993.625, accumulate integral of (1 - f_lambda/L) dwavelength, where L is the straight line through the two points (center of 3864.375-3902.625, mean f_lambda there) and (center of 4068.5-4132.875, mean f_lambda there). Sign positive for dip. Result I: 4.9 angstrom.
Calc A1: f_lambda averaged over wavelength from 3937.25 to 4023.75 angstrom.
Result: 2.14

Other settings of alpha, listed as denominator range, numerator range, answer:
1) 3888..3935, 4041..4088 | 1.44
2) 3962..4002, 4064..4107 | 1.23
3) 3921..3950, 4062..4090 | 1.42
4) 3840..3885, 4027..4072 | 1.50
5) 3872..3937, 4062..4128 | 1.43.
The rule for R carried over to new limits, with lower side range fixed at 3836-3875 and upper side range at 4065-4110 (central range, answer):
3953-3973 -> 5.06 angstrom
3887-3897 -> 1.21 angstrom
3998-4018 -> -4.57 angstrom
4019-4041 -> -4.99 angstrom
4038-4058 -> -3.47 angstrom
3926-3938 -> 3.60 angstrom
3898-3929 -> 0.00 angstrom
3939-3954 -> -0.63 angstrom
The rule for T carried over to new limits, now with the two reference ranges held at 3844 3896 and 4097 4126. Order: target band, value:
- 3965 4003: 0.1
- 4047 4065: -3.8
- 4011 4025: -4.4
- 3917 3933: 0.9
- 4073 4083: -1.0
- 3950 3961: -0.2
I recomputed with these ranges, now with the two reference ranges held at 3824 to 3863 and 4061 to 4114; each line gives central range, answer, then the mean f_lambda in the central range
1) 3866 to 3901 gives -0.49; 1.78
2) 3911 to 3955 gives -0.37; 1.89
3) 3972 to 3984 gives 0.54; 1.9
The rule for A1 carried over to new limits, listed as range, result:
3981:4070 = 2.53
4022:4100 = 2.47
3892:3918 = 1.95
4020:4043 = 2.65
